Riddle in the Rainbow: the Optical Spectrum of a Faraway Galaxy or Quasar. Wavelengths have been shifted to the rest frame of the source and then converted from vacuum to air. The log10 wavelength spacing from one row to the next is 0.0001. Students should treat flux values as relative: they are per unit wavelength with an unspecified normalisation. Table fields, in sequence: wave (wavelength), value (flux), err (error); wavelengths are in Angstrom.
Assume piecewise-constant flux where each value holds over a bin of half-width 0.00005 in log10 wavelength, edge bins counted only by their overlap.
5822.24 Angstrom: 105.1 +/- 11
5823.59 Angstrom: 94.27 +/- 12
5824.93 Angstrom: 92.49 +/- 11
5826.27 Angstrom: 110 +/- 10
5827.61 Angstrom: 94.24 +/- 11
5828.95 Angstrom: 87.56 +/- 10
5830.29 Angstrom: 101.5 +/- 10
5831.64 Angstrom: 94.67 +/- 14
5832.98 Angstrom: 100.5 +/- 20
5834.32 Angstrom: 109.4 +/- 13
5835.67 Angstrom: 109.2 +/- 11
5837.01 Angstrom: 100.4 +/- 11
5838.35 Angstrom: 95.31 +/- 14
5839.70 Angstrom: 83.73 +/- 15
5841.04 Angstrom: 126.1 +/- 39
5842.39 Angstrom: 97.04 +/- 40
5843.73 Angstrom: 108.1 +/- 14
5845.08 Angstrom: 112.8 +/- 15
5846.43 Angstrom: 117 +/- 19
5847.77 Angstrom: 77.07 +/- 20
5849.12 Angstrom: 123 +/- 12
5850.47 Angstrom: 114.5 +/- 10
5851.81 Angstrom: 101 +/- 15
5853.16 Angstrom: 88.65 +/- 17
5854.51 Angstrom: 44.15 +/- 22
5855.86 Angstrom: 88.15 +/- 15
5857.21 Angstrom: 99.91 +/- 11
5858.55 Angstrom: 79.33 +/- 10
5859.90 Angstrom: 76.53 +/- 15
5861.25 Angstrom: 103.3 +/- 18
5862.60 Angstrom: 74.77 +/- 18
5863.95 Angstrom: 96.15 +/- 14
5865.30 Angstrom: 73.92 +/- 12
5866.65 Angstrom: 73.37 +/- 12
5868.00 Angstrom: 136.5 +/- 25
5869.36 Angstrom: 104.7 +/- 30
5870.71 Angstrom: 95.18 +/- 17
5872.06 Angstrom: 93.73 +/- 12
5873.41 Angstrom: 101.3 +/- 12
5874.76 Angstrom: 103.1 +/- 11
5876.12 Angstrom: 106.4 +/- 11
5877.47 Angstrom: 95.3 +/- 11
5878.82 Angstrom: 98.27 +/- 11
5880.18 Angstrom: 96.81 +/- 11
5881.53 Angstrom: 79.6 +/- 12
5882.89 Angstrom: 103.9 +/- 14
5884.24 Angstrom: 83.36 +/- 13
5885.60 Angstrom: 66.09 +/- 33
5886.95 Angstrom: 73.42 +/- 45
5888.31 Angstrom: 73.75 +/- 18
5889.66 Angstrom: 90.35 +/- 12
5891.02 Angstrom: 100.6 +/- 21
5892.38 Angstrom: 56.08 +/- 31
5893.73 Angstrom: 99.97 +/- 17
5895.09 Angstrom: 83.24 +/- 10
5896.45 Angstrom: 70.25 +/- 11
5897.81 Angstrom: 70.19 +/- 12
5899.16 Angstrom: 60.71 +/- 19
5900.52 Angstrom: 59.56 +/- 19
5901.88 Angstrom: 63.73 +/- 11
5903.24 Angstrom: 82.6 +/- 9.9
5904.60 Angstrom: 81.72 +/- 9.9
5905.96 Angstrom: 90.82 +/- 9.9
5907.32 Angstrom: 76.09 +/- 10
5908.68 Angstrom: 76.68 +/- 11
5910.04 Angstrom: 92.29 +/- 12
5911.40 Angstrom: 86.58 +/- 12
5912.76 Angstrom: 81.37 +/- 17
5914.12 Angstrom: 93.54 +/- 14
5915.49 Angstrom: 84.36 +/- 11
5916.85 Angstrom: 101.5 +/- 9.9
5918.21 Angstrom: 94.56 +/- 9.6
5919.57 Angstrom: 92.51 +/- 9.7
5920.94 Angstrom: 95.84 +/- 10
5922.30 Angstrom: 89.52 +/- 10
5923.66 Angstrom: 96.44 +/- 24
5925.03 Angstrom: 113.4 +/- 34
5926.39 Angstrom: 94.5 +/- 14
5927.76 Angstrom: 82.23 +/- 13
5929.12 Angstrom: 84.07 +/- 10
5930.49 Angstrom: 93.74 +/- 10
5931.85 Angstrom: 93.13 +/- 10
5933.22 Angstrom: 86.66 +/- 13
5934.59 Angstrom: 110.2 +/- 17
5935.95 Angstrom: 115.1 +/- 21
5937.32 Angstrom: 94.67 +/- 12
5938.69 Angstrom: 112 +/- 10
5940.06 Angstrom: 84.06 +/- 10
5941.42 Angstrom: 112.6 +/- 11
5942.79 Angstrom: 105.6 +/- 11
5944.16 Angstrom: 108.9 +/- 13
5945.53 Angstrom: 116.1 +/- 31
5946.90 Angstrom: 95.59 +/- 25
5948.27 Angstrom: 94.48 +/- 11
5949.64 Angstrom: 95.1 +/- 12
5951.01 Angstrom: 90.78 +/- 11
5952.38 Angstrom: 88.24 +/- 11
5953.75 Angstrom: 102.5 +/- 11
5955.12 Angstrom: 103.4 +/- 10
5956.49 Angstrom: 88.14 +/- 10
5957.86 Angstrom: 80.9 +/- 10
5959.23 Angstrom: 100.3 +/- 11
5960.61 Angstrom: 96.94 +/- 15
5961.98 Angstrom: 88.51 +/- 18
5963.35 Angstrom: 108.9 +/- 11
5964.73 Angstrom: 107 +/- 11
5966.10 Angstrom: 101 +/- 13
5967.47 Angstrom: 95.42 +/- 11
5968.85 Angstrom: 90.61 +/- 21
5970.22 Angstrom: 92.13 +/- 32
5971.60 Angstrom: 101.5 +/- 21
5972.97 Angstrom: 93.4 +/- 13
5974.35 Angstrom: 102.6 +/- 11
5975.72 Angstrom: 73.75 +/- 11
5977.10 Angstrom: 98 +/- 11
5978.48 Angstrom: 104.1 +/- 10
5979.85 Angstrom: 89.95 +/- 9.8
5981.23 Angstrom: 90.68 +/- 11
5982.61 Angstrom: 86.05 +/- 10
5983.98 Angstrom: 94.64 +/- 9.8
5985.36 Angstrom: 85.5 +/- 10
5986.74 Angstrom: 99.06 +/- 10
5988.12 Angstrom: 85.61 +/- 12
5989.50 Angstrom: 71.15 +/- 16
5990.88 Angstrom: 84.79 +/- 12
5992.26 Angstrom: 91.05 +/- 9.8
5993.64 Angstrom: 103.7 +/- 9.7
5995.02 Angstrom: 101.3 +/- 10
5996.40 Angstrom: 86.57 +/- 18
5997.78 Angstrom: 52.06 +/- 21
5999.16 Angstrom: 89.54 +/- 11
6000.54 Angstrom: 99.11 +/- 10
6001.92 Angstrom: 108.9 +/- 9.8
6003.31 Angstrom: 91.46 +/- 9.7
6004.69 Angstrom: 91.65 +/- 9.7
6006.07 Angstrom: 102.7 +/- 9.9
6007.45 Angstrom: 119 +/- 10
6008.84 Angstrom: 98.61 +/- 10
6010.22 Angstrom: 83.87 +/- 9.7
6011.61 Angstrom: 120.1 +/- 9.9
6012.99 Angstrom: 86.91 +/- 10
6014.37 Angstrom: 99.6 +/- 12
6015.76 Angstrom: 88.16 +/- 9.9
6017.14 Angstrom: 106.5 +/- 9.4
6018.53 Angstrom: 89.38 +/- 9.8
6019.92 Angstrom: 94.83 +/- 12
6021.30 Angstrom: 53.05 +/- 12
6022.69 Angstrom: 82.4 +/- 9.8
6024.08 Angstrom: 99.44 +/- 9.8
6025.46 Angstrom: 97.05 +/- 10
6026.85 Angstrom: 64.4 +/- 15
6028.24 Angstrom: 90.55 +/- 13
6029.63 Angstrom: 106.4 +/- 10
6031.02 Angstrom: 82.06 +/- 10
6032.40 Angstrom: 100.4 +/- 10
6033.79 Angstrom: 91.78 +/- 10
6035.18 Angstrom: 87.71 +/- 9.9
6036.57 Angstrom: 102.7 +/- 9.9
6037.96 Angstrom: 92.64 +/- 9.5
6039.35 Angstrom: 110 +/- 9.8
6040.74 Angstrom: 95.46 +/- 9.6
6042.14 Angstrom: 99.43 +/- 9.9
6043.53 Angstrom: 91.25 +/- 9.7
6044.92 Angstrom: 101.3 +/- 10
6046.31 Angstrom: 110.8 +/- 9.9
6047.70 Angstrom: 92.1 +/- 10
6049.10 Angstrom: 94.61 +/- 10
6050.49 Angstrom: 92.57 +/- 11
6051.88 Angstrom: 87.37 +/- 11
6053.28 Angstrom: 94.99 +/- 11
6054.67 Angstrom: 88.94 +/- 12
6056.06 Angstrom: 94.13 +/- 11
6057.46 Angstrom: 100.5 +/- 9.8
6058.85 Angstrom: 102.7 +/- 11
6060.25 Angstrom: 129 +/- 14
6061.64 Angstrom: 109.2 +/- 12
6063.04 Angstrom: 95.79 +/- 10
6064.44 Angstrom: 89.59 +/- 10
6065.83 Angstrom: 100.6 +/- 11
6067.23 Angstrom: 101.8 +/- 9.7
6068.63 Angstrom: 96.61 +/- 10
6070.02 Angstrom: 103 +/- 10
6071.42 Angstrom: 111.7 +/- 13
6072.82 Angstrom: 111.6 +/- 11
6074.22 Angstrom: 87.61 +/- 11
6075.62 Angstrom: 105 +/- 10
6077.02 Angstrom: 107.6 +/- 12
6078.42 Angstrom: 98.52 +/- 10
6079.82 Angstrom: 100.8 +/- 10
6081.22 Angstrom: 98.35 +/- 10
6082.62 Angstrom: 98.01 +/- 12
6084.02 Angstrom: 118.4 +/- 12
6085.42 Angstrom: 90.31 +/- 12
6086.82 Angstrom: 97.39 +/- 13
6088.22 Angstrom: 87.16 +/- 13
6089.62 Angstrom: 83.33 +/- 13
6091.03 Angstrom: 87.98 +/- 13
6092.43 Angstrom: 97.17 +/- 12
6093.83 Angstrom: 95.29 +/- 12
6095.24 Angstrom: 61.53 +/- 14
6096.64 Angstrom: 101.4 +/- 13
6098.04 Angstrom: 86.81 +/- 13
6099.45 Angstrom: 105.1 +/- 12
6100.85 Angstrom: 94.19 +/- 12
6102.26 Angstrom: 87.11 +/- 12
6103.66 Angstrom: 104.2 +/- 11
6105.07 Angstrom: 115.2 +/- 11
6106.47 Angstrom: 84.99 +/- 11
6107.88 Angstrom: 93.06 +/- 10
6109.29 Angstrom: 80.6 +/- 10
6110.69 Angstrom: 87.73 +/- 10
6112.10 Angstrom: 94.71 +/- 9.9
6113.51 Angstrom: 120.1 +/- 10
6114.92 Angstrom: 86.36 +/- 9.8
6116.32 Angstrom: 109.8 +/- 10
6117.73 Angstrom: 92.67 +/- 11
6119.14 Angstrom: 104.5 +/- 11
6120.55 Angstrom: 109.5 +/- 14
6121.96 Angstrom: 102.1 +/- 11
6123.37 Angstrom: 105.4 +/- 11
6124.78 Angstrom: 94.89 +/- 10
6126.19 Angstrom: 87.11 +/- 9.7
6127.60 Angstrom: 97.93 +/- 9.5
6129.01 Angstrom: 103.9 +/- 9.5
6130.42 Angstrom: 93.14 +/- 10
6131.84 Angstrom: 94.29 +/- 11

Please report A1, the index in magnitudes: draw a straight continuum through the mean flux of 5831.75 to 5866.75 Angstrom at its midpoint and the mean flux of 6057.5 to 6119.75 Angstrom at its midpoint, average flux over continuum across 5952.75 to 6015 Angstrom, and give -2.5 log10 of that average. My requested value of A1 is 0.03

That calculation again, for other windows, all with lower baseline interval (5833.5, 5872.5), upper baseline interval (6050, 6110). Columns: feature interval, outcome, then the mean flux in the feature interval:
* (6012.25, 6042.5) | 0.060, 91.8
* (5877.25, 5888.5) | 0.132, 85.7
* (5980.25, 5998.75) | 0.116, 87.2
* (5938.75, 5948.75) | -0.069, 103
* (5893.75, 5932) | 0.137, 85.3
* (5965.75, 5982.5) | 0.033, 94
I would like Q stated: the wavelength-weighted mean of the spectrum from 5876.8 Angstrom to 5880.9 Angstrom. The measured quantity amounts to 96.6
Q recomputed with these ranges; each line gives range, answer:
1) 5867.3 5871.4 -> 112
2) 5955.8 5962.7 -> 91.1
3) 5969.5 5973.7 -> 95.7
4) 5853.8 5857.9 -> 77.6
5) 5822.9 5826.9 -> 98.7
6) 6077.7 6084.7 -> 103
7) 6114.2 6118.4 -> 96.5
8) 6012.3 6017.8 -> 95.4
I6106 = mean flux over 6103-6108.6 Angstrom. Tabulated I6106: 99.2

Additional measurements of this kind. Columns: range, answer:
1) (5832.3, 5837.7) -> 105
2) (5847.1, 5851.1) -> 105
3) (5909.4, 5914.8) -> 88.5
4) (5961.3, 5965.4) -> 101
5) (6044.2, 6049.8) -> 99.7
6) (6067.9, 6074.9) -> 102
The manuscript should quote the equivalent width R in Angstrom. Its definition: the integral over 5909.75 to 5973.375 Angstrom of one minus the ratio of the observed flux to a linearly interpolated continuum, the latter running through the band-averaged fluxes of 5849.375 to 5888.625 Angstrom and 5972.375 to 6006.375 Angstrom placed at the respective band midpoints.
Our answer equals -3.8 Angstrom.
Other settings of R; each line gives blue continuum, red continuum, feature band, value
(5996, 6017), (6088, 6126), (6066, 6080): -1.1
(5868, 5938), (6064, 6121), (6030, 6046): -0.3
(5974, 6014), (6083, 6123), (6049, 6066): -0.7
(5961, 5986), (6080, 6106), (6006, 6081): -1.8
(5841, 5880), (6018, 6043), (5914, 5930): 0.2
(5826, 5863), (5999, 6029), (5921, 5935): 0.2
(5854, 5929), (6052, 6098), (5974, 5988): 0.1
